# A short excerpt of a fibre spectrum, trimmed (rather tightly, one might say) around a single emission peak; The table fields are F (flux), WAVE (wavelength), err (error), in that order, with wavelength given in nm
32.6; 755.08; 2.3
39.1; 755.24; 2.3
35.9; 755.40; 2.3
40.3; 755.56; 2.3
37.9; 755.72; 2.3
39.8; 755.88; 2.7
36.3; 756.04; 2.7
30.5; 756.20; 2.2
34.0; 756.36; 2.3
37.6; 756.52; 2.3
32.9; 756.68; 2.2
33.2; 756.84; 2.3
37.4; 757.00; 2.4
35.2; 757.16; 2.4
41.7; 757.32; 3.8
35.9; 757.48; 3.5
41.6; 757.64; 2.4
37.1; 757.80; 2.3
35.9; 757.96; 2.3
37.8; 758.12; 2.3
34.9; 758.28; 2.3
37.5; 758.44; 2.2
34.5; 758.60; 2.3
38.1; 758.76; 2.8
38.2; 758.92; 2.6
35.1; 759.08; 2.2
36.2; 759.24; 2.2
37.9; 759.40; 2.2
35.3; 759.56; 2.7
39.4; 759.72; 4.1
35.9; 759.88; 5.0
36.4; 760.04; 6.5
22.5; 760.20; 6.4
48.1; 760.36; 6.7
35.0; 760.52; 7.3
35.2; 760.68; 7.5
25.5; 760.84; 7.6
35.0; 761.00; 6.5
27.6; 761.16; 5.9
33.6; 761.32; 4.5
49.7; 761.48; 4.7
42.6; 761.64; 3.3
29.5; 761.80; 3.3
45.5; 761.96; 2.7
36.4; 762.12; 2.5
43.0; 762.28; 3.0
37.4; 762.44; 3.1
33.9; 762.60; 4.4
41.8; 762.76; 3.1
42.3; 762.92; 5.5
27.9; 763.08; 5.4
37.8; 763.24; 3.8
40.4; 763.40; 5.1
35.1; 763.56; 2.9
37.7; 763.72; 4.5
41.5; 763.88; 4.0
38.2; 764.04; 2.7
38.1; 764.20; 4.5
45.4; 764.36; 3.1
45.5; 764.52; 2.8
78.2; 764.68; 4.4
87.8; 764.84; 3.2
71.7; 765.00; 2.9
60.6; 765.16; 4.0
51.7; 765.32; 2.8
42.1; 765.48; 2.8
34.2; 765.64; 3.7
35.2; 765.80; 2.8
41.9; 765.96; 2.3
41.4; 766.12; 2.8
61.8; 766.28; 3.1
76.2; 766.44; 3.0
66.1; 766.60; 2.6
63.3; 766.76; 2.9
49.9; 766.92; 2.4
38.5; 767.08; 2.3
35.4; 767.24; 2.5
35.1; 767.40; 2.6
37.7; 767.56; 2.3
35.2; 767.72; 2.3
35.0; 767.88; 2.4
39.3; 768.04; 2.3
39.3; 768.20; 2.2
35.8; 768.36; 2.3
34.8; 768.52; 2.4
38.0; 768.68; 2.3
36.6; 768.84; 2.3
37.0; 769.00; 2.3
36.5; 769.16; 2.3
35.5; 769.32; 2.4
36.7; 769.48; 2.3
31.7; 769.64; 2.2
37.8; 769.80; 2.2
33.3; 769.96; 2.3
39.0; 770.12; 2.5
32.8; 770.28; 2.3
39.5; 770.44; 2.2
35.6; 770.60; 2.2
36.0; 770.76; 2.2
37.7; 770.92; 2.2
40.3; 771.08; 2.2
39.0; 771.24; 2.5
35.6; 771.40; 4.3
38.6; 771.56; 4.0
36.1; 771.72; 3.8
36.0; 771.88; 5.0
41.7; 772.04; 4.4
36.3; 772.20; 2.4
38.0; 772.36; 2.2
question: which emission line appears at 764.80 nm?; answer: [S II] 6716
